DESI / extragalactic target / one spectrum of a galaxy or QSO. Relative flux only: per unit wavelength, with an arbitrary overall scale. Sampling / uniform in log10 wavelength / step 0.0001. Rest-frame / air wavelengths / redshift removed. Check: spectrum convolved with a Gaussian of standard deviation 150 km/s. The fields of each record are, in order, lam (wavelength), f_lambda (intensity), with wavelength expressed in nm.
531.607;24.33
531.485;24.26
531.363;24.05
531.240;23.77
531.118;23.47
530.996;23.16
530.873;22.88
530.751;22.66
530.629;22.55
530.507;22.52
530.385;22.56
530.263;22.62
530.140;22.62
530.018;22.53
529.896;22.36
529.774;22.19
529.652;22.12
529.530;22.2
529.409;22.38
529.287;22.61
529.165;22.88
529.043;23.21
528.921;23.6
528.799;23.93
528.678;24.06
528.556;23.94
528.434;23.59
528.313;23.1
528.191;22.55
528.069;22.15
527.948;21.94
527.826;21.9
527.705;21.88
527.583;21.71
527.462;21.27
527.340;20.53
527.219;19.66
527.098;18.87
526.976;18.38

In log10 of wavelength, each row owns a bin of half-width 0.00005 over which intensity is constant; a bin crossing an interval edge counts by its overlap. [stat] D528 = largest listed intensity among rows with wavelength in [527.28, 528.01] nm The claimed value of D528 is 21.94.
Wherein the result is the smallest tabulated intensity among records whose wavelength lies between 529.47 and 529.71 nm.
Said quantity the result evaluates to 22.12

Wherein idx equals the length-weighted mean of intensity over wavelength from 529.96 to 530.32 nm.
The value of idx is 22.5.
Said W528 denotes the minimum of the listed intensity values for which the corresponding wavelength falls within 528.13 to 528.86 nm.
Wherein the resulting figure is 22.55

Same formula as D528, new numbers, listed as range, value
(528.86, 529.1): 23.6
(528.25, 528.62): 23.94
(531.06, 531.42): 24.05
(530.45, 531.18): 23.47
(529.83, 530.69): 22.62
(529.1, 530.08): 22.88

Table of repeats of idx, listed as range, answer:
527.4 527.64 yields 21.5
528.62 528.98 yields 23.9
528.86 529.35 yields 23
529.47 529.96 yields 22.2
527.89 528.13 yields 22.1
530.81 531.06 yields 23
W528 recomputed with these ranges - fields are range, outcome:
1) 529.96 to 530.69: 22.52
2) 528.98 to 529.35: 22.61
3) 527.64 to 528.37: 21.88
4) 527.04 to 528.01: 18.87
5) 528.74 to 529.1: 23.21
